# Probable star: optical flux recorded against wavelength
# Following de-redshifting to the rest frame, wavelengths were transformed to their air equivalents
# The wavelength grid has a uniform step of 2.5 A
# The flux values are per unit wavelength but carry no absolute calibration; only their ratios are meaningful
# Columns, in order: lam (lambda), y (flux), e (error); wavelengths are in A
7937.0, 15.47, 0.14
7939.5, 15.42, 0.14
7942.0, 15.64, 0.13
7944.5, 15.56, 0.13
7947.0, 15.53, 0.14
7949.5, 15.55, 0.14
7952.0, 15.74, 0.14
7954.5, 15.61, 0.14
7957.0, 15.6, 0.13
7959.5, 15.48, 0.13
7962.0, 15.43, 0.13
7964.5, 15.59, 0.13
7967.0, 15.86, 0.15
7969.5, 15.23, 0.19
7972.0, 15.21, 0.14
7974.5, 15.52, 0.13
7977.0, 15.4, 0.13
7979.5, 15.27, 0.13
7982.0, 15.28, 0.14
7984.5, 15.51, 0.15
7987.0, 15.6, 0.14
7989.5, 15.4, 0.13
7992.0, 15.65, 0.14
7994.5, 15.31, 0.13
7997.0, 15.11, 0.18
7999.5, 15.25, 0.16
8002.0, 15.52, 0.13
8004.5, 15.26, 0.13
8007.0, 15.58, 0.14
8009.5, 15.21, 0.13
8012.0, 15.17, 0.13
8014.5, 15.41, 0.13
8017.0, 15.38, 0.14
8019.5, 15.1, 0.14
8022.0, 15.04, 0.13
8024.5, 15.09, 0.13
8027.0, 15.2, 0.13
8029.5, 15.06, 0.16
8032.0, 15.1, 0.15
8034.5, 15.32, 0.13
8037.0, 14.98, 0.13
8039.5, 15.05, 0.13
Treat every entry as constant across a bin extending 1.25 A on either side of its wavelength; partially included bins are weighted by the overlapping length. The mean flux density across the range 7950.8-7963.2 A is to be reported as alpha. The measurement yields 15.6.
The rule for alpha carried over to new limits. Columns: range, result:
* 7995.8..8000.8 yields 15.2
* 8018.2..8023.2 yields 15.1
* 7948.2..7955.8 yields 15.6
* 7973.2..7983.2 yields 15.4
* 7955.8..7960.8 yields 15.5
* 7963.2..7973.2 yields 15.5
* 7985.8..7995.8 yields 15.5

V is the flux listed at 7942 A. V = 15.64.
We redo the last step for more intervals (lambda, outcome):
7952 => 15.74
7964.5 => 15.59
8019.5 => 15.1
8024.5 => 15.09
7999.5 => 15.25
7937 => 15.47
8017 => 15.38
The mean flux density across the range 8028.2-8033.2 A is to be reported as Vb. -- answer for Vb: 15.1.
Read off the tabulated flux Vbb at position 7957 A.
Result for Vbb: 15.6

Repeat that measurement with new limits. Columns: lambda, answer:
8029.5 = 15.06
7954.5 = 15.61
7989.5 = 15.4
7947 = 15.53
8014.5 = 15.41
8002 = 15.52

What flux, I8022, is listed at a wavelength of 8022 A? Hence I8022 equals 15.04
